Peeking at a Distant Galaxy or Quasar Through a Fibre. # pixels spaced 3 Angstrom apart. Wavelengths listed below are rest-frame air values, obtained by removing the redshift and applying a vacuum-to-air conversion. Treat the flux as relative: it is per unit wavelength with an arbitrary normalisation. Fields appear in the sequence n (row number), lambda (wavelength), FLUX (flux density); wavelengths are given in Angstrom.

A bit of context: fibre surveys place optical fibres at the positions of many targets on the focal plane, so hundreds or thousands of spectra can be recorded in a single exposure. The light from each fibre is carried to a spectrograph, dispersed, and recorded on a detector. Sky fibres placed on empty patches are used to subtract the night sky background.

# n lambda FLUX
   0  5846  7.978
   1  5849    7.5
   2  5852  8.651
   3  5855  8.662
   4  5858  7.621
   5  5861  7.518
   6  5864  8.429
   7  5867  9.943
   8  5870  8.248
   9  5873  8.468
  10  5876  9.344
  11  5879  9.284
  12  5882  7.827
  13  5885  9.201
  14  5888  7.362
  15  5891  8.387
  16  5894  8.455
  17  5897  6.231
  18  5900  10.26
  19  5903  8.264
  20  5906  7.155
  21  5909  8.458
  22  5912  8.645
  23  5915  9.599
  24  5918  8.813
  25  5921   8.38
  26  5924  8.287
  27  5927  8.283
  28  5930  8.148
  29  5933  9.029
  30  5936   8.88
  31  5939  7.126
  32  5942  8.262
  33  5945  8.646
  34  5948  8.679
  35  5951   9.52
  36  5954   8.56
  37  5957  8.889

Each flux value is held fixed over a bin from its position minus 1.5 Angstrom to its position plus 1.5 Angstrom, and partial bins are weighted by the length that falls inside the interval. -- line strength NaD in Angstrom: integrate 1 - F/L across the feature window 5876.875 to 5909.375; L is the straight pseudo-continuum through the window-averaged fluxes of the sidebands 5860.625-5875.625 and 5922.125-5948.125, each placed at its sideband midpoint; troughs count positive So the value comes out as 1.03 Angstrom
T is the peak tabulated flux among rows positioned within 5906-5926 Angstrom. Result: 9.599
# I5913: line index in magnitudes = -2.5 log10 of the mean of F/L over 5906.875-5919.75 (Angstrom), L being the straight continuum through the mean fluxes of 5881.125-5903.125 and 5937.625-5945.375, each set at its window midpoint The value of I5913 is -0.09 mag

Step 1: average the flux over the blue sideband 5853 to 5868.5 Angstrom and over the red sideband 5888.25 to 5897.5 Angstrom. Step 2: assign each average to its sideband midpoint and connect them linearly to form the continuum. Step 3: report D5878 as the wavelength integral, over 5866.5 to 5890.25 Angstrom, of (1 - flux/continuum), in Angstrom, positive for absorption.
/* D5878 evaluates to -1.6 Angstrom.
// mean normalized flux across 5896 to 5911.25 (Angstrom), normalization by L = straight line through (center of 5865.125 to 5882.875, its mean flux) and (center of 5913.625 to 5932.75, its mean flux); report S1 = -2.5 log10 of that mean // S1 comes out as 0.07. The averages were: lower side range 8.88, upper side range 8.61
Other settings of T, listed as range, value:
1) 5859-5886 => 9.943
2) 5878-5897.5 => 9.284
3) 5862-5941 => 10.26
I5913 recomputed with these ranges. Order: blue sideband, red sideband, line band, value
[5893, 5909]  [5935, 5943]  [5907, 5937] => -0.07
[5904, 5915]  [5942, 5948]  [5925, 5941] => 0.02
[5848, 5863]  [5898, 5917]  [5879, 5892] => 0.01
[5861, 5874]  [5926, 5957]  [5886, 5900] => 0.09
